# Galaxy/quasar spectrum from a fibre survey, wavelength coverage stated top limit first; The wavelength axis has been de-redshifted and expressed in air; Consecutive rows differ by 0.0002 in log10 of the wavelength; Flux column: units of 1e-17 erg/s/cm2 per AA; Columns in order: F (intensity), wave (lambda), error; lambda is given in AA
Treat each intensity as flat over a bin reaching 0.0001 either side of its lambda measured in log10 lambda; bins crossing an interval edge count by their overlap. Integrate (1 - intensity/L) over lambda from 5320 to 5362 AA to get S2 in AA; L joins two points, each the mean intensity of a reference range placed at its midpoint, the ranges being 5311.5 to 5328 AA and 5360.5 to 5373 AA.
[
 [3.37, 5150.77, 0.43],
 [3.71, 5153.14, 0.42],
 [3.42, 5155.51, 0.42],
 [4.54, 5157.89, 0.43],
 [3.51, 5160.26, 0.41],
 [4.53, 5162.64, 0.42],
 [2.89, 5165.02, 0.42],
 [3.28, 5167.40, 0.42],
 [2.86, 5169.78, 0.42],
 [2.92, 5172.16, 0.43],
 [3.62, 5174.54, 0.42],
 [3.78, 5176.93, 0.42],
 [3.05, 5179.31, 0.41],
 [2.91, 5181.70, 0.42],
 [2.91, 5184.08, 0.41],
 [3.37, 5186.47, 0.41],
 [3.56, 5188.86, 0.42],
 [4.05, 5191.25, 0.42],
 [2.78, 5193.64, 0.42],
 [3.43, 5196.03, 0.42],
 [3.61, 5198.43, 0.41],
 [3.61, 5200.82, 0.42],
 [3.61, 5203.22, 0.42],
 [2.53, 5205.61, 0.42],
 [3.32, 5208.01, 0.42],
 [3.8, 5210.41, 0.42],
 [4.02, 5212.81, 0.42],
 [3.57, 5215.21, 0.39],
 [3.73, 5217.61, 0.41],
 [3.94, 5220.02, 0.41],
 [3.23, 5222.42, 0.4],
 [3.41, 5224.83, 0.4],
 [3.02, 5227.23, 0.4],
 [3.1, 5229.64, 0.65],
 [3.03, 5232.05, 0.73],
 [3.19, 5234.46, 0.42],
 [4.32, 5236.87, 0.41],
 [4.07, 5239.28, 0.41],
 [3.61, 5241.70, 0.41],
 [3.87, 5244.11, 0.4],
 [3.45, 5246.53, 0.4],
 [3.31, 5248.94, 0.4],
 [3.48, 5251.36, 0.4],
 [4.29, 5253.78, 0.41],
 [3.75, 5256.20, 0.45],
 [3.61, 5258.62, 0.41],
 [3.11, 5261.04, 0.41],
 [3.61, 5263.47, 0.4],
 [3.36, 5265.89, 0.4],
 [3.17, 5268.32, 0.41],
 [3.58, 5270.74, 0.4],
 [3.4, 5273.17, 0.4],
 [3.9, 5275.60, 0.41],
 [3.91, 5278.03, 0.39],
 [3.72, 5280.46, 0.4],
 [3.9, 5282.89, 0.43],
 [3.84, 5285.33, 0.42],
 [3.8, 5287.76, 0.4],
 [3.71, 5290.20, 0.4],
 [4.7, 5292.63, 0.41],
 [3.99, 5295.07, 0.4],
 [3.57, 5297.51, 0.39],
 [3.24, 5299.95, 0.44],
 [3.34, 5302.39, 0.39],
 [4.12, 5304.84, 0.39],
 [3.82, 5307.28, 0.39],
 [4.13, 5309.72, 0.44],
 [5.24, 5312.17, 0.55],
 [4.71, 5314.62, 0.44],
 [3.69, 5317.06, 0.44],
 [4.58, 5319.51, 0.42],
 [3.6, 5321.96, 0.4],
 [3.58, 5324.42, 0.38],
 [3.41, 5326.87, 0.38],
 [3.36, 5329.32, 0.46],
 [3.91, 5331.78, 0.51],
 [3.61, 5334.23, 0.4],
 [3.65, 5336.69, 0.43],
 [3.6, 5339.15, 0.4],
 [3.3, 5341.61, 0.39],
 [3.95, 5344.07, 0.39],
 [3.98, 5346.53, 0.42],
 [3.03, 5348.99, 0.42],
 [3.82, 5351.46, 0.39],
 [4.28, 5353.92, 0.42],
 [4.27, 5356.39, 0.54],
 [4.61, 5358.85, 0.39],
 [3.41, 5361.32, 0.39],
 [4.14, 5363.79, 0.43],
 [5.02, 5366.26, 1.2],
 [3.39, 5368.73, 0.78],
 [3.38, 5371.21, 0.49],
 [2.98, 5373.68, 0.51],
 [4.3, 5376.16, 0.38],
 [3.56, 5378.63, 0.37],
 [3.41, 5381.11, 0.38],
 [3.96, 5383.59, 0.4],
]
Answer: 2.4 AA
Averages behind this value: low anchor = 4.08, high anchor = 3.84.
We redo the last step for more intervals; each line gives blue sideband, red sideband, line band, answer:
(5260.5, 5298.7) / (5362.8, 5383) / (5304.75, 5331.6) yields -2.0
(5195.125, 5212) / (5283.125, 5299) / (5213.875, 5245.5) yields 0.3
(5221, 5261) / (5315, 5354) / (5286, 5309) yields -1.1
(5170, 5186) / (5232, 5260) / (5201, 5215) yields -0.3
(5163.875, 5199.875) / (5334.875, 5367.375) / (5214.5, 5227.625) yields -0.3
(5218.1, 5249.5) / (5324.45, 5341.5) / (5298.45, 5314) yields -2.0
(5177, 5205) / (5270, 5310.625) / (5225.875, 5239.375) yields 0.5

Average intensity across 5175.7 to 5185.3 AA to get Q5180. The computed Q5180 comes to 3.16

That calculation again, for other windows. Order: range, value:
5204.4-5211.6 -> 3.22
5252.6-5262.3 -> 3.69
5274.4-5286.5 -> 3.85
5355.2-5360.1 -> 4.44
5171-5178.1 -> 3.44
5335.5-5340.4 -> 3.62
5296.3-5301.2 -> 3.41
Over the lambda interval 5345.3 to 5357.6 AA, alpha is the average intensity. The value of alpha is 3.87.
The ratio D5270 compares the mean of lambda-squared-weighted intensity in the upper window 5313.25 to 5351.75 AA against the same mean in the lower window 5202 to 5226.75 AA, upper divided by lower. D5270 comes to 1.12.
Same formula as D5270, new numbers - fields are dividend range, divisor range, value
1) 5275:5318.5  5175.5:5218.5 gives 1.20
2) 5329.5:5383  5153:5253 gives 1.15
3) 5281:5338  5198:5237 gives 1.17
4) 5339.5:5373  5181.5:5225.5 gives 1.19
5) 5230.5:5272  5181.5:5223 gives 1.05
